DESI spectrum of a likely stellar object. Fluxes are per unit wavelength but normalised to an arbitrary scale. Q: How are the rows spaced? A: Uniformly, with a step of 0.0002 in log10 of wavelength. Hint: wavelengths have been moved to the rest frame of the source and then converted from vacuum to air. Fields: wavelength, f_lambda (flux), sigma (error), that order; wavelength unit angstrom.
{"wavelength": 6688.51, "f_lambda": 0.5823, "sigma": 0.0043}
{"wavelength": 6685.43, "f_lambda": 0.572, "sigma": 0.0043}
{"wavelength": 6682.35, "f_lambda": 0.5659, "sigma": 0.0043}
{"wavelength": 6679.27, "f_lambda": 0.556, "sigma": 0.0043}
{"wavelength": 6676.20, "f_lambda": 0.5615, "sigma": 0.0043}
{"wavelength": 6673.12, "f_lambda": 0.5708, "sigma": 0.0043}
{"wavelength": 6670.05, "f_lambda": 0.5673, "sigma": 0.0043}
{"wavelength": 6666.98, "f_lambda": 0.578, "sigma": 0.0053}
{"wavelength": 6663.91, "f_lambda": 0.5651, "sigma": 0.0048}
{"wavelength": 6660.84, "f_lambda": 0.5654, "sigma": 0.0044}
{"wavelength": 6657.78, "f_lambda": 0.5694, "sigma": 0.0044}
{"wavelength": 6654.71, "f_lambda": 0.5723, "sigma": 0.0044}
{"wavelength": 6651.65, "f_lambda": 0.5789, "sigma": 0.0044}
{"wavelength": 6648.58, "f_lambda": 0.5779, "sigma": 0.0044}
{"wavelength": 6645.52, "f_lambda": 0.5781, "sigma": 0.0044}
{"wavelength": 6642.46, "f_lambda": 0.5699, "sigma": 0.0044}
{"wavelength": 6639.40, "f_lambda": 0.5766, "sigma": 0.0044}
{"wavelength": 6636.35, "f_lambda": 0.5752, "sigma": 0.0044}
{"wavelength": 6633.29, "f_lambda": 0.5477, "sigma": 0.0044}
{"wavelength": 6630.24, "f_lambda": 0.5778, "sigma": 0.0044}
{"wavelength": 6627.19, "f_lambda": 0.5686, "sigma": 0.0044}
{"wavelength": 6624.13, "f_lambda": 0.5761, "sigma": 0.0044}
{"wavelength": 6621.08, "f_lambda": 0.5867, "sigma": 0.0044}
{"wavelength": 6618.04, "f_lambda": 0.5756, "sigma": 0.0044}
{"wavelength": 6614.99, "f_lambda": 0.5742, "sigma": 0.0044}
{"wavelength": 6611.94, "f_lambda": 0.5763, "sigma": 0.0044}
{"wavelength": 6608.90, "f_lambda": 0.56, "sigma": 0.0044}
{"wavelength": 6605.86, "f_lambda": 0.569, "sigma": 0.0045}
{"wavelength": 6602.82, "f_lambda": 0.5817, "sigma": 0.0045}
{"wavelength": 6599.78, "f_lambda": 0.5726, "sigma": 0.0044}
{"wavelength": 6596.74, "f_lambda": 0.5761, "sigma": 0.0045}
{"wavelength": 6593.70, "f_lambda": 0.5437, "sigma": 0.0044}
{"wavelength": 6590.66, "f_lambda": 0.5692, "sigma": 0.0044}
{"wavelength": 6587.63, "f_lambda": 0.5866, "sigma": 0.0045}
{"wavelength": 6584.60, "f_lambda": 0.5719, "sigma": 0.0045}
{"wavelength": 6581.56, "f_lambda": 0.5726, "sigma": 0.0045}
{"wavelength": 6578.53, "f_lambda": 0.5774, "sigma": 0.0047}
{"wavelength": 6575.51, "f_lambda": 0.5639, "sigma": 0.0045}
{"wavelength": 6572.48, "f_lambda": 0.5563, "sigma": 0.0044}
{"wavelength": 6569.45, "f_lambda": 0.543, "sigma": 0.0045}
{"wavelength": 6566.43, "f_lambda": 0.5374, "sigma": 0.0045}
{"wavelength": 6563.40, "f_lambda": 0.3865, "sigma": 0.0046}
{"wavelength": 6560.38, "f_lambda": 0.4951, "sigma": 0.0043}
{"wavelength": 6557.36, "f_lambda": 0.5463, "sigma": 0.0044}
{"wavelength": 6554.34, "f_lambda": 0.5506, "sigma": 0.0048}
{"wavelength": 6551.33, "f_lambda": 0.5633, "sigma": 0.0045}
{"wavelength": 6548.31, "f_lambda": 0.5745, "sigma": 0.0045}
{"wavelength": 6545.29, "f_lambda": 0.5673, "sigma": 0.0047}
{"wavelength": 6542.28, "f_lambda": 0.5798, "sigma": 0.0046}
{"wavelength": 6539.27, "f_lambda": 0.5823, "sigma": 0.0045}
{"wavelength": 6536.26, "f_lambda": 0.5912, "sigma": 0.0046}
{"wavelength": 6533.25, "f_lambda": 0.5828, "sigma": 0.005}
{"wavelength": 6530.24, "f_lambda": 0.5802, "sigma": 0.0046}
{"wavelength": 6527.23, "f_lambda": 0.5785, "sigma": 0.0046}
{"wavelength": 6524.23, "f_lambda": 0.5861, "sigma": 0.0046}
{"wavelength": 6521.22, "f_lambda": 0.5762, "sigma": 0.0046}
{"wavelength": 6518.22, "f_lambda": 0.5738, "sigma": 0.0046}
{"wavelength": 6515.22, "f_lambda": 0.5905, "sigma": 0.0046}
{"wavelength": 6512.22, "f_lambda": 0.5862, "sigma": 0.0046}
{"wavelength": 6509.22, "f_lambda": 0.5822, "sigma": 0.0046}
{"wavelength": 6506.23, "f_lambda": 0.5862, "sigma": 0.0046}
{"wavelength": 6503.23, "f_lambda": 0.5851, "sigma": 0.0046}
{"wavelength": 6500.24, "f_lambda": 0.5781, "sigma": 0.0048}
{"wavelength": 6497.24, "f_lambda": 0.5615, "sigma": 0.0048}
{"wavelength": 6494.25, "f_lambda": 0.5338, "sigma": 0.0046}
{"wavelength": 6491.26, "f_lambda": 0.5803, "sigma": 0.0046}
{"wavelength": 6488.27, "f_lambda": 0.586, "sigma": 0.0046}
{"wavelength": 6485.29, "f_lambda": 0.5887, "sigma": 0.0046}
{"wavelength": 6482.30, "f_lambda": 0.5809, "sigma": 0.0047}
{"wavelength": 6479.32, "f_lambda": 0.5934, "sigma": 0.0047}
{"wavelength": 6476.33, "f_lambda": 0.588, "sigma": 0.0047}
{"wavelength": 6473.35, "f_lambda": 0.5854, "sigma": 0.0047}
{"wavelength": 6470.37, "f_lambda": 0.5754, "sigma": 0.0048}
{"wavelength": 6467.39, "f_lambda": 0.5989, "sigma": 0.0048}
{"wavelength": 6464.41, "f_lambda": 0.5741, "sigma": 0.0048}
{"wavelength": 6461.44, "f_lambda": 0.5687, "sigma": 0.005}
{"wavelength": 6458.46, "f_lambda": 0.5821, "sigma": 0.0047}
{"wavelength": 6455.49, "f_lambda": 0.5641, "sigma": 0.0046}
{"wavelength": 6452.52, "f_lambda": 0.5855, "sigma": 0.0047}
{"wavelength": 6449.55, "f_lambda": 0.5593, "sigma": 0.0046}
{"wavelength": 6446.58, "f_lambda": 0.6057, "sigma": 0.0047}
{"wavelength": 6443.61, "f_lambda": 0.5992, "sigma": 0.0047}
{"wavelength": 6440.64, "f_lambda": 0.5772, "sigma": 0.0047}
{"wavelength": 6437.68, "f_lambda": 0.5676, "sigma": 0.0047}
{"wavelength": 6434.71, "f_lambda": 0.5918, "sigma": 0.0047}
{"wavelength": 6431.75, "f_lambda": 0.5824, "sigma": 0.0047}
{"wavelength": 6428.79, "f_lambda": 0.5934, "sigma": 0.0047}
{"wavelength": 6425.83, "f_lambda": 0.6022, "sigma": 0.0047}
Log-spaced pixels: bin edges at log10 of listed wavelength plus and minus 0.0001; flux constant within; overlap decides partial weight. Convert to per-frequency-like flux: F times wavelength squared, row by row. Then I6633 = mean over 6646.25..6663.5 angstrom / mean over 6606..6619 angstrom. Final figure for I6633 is 1.02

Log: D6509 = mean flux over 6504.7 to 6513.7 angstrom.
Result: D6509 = 0.585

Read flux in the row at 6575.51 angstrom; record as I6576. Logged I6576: 0.5639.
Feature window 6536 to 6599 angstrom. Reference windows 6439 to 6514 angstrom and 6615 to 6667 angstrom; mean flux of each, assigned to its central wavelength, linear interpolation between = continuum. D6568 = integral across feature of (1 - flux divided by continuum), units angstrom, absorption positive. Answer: 2.47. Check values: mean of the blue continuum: 0.58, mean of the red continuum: 0.573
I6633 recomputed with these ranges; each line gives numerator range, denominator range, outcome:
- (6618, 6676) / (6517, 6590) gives 1.05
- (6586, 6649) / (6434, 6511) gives 1.03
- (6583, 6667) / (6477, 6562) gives 1.03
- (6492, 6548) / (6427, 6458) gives 1.02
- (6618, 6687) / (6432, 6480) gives 1.04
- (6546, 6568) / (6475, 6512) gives 0.92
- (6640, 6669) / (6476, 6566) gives 1.05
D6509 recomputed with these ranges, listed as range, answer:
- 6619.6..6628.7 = 0.577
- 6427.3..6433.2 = 0.588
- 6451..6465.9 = 0.575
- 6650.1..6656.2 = 0.575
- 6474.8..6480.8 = 0.59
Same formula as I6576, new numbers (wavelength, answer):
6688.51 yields 0.5823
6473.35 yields 0.5854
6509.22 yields 0.5822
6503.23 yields 0.5851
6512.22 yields 0.5862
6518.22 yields 0.5738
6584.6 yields 0.5719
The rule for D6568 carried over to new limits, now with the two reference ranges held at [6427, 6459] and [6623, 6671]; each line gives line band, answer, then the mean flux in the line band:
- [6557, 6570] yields 1.8 angstrom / 0.495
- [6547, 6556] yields 0.2 angstrom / 0.562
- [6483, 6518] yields 0.1 angstrom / 0.578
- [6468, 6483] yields -0.1 angstrom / 0.586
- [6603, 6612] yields 0.1 angstrom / 0.57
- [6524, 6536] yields -0.1 angstrom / 0.582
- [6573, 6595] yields 0.2 angstrom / 0.569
